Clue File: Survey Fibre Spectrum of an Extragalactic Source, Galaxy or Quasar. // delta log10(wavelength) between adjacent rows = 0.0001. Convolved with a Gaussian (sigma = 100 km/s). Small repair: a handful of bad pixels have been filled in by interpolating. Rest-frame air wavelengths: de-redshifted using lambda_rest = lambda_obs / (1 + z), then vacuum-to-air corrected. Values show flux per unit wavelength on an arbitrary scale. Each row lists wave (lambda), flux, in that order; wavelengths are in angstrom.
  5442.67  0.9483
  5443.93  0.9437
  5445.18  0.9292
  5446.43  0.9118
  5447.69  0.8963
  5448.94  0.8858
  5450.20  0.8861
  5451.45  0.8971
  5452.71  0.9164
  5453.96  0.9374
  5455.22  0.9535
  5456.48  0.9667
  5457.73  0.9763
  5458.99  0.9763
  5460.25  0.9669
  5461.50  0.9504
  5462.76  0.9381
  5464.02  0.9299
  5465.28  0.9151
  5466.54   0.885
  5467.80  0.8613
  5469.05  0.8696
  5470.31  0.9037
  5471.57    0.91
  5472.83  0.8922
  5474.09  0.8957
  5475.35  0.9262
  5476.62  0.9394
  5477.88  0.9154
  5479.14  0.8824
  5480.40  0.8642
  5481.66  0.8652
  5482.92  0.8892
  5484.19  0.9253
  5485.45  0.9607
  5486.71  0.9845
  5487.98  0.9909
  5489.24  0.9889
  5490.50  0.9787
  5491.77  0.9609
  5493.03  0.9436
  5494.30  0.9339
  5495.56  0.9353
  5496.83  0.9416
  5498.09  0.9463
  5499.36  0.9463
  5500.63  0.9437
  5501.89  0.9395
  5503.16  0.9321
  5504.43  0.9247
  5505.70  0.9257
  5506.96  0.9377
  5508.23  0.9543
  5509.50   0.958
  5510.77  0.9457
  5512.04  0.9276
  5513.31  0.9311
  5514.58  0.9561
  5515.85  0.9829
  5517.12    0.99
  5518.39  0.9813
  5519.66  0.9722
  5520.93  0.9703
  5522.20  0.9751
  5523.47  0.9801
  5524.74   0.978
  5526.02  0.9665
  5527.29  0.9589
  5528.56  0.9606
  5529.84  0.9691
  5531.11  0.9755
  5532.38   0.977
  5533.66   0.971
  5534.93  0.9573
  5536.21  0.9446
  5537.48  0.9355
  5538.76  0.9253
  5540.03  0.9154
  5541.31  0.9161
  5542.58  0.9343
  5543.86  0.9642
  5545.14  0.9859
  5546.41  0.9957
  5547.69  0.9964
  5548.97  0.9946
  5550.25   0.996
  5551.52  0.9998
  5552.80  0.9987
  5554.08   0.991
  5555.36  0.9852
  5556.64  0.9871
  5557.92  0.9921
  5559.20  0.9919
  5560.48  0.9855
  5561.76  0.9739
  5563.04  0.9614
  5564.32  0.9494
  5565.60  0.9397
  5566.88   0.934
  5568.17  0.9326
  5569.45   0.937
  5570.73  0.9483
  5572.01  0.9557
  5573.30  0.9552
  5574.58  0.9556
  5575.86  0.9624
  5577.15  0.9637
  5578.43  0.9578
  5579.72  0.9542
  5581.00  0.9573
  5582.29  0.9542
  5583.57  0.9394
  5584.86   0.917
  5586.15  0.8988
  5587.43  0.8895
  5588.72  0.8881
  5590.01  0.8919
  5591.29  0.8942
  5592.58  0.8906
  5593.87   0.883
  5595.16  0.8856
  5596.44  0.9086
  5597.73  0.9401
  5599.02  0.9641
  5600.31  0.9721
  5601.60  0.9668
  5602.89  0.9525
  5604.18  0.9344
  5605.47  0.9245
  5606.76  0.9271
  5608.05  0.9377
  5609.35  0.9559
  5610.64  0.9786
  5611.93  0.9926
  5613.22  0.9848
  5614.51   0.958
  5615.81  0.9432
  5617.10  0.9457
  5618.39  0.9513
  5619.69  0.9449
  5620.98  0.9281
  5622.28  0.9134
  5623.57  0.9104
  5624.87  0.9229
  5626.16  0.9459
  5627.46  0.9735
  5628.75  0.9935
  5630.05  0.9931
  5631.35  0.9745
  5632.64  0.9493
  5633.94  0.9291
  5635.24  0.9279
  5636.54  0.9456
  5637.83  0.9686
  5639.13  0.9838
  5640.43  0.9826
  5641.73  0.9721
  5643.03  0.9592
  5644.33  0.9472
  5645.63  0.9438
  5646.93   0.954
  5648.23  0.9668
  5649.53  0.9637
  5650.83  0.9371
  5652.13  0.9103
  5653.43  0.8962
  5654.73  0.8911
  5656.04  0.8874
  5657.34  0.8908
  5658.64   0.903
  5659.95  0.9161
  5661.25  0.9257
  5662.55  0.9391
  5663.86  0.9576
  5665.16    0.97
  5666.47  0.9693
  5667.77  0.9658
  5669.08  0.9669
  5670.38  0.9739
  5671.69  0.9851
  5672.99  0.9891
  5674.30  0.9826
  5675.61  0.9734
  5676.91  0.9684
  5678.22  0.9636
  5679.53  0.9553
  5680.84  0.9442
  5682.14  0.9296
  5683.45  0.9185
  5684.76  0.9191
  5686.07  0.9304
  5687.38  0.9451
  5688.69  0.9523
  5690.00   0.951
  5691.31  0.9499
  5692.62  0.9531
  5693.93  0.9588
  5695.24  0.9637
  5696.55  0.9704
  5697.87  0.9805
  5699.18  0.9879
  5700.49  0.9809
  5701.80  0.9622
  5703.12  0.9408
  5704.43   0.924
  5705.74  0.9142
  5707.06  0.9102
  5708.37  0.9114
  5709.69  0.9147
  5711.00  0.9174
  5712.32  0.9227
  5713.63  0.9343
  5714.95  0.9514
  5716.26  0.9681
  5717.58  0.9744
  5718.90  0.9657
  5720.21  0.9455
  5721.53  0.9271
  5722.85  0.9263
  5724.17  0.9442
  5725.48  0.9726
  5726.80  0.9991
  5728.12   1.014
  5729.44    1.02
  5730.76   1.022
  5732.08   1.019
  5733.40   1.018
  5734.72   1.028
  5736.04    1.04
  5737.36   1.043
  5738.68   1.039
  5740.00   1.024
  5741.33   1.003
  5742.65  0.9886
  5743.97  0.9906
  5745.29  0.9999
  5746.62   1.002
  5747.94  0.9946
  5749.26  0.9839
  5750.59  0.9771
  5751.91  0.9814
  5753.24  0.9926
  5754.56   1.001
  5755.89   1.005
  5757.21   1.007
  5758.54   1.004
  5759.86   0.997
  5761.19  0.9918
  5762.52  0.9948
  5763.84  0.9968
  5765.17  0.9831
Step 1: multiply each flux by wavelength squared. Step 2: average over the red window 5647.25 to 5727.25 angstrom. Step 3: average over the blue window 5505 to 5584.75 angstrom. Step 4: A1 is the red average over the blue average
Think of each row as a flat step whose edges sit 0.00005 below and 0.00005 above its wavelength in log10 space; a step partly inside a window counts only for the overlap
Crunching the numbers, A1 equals 1.03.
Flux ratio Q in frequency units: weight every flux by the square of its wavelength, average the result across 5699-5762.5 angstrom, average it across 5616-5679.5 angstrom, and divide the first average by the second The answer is 1.1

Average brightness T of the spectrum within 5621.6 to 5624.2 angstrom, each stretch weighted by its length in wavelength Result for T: 0.912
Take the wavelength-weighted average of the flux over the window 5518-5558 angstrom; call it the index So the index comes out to 0.97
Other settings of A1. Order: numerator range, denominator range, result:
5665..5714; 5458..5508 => 1.10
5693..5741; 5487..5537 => 1.09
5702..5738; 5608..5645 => 1.04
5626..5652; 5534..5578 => 1.03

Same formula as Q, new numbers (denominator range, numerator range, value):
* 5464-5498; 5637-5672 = 1.09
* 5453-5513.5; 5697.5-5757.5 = 1.14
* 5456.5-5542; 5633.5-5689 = 1.07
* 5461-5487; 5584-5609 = 1.06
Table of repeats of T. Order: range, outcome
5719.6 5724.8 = 0.934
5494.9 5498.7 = 0.943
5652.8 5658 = 0.891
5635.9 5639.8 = 0.967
